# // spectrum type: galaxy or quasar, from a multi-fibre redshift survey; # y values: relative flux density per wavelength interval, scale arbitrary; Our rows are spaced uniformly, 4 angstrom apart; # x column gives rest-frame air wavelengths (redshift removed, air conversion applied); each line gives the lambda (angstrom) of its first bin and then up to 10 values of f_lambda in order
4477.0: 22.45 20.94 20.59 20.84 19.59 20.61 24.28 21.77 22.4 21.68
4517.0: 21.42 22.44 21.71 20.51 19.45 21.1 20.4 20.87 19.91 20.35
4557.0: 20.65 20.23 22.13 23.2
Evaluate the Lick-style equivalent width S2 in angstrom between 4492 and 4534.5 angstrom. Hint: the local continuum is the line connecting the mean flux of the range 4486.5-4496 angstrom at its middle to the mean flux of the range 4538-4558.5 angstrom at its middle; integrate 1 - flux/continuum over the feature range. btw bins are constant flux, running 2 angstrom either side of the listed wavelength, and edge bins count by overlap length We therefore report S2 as -2.4 angstrom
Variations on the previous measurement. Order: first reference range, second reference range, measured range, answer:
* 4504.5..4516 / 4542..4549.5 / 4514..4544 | 0.2 angstrom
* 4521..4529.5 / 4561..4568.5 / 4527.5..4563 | 2.1 angstrom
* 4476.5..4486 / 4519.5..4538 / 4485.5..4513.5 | -0.5 angstrom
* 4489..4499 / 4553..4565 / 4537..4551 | 0.1 angstrom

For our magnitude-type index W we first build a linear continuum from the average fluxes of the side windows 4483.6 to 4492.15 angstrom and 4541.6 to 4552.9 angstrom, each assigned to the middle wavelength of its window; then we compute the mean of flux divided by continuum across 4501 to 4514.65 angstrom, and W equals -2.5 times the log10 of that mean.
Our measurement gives -0.09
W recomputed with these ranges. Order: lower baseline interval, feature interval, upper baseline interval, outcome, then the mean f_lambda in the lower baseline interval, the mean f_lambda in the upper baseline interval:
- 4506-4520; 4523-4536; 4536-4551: 0.03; 21.9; 20.5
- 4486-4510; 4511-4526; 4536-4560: -0.04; 21.5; 20.5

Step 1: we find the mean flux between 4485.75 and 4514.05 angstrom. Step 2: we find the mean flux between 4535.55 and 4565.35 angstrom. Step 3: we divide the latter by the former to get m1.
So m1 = 1.0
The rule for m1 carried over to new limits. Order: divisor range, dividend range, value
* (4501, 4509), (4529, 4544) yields 0.90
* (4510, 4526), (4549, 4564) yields 0.94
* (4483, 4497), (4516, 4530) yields 1.06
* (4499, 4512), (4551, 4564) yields 0.90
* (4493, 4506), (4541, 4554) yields 0.93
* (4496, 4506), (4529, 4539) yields 0.91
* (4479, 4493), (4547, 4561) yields 0.98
